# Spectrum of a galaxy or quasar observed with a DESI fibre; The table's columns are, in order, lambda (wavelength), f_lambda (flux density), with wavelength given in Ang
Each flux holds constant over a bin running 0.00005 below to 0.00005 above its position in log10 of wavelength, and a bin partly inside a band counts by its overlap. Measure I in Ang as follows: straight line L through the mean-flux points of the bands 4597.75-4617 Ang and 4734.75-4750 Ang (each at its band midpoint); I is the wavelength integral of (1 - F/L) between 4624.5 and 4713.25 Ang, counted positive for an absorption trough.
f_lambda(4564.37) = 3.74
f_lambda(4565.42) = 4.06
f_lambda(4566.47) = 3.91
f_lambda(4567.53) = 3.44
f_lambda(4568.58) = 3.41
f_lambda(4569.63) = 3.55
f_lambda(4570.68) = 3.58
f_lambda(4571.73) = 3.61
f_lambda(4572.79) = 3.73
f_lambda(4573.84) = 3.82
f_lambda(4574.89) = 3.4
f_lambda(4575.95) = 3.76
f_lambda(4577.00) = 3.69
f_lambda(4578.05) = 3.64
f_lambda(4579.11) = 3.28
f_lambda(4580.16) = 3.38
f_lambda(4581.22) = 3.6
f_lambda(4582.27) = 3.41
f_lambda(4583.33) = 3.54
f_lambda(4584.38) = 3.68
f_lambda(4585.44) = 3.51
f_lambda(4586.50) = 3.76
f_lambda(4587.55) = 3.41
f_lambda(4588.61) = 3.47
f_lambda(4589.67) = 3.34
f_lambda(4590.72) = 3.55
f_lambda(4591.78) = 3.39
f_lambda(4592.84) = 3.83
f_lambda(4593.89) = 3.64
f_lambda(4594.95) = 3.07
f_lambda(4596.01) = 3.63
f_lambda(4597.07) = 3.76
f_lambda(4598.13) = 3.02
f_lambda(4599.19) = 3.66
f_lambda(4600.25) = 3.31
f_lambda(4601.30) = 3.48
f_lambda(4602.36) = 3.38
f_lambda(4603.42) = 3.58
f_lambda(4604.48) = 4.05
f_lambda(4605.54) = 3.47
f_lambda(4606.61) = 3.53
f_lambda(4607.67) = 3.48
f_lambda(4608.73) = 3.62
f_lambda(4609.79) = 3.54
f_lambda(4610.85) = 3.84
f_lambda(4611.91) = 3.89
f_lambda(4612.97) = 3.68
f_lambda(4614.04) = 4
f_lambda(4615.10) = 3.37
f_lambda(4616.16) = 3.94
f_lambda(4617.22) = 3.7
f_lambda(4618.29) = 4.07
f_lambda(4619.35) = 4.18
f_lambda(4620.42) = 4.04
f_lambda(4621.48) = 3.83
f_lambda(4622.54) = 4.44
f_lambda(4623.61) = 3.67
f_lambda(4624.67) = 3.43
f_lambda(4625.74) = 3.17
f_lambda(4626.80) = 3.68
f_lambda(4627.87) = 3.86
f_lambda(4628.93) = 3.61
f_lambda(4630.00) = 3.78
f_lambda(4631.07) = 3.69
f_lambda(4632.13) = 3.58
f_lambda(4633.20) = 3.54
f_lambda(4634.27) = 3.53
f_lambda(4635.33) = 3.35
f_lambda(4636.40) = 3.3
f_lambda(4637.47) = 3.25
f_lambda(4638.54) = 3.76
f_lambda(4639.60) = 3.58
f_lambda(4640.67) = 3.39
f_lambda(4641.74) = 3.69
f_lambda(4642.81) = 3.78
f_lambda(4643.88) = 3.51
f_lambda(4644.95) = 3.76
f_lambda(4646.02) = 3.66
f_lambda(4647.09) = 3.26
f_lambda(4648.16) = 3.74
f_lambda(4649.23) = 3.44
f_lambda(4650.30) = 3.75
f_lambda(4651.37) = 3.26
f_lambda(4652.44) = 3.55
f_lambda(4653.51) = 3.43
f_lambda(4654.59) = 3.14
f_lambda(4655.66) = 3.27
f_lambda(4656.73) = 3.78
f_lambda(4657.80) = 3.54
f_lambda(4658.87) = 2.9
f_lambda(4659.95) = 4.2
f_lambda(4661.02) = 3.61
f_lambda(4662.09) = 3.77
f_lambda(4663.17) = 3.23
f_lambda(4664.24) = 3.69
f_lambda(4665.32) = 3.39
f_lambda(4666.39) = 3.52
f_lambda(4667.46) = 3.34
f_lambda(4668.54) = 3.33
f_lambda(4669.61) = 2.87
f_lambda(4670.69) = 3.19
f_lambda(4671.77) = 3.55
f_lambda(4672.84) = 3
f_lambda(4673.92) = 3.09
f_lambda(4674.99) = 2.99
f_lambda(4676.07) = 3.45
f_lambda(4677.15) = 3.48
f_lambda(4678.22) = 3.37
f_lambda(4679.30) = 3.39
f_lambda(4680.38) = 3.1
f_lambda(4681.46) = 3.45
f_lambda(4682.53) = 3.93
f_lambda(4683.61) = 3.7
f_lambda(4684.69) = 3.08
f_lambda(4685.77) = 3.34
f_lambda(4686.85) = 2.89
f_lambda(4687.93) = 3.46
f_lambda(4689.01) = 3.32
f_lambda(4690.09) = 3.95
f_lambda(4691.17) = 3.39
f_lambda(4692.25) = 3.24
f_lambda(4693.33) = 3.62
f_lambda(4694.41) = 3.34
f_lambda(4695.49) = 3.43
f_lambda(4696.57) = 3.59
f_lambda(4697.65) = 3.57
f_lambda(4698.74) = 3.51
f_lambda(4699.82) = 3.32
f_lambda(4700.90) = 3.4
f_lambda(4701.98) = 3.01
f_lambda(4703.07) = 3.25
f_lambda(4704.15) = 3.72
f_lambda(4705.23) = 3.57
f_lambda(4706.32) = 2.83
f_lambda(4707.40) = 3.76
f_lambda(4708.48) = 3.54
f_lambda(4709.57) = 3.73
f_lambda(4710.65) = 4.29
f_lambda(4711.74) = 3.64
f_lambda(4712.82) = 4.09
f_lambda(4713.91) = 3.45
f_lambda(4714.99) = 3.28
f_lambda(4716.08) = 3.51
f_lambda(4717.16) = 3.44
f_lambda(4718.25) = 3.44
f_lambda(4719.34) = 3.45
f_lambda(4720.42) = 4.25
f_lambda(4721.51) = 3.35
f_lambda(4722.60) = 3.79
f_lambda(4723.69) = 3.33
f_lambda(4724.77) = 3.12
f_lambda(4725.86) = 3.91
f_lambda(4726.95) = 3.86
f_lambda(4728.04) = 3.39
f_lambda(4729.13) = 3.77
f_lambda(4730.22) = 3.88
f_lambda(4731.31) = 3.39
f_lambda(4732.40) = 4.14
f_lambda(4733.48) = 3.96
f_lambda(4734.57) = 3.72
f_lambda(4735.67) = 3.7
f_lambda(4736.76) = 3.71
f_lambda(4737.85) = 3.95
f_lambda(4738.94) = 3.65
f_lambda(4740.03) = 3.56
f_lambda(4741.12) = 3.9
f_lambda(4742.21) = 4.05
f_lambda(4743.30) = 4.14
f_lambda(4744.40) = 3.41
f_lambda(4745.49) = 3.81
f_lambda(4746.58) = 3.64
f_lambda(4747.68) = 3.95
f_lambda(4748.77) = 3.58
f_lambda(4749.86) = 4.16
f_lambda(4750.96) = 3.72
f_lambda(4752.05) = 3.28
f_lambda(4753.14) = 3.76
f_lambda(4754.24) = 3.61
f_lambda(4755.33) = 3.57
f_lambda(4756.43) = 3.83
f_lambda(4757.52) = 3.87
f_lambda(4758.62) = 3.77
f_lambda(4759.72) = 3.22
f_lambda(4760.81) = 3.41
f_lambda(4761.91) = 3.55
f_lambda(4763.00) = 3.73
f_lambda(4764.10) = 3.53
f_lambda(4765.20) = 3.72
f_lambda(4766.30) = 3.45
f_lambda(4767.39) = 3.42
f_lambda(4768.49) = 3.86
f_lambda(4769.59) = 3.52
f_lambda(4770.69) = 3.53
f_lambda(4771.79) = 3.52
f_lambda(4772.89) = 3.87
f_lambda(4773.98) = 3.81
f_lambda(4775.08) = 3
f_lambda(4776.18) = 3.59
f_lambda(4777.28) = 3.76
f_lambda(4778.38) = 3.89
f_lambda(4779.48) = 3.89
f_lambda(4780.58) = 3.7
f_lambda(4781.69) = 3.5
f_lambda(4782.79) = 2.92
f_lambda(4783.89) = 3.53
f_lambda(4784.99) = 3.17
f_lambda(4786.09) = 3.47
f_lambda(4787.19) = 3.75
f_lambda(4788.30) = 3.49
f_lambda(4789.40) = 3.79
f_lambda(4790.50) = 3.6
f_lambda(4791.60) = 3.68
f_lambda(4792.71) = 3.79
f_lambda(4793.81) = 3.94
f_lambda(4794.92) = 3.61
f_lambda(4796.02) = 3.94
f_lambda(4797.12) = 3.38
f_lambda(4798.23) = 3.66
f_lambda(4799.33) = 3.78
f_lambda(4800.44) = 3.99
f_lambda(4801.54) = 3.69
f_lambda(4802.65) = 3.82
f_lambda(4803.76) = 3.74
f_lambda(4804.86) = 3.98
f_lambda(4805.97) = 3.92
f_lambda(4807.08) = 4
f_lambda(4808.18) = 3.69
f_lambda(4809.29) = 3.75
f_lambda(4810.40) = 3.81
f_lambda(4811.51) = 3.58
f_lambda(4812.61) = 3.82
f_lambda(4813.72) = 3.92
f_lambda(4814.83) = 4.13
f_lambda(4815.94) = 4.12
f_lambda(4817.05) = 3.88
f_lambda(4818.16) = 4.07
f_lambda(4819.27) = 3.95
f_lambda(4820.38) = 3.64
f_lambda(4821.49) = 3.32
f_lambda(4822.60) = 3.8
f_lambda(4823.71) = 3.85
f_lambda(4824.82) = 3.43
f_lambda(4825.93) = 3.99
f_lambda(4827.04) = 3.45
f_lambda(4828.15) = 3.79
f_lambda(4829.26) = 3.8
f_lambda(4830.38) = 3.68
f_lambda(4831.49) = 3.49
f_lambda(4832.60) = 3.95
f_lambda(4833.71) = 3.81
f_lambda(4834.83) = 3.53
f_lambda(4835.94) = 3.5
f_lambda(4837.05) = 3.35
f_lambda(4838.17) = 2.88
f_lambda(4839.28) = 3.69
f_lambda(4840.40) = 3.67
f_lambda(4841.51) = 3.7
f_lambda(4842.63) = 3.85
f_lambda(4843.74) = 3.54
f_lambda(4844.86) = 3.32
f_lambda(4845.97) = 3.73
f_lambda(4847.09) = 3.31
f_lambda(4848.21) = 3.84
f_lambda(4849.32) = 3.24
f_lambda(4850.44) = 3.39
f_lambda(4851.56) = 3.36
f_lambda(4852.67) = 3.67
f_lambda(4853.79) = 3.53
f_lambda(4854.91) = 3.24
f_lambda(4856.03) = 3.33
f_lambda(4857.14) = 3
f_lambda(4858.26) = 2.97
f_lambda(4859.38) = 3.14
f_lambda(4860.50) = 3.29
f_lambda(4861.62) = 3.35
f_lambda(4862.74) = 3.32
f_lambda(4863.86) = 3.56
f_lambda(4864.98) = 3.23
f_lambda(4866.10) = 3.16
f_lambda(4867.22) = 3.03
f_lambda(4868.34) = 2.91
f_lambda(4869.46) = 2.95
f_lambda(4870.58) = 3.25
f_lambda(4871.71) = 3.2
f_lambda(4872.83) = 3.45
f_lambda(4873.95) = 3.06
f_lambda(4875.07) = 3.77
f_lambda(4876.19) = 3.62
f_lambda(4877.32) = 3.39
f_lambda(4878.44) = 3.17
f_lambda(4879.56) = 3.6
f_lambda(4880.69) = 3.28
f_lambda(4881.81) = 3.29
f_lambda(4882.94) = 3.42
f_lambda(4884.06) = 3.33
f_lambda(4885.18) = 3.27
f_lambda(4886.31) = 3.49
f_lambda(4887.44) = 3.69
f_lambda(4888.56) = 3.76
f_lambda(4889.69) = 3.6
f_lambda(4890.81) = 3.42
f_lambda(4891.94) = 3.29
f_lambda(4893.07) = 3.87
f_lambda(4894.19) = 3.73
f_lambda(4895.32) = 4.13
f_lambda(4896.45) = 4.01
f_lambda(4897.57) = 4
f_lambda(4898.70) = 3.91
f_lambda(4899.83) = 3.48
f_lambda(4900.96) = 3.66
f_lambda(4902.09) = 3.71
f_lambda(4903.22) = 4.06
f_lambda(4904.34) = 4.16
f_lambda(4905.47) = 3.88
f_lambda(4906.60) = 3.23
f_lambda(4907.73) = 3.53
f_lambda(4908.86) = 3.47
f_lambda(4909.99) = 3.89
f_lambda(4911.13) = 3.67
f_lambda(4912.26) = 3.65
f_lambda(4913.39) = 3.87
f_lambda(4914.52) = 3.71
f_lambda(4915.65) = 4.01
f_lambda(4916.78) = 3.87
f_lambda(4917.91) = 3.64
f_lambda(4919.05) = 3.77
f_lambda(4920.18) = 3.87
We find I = 5.2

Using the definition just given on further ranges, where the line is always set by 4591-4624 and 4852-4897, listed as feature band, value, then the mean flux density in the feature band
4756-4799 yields -1.34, 3.61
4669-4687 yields 1.54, 3.3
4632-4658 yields 0.91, 3.51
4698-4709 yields 0.56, 3.39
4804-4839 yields -2.90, 3.74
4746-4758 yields -0.68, 3.73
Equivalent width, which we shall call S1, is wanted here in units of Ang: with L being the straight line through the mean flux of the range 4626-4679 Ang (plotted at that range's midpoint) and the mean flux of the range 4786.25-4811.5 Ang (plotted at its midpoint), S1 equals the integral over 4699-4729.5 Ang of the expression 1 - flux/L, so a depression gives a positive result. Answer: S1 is 0.4 Ang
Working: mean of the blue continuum 3.48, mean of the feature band 3.55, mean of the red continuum 3.75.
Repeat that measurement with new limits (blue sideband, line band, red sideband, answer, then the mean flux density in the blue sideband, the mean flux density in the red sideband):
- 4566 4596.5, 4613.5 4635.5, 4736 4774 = -1.0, 3.55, 3.69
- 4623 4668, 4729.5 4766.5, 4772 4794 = -1.4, 3.53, 3.6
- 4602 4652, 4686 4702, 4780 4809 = 1.1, 3.65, 3.67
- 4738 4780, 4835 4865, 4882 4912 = 2.1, 3.67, 3.67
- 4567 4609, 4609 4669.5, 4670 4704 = -2.7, 3.54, 3.37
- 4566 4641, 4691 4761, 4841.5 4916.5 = -1.3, 3.61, 3.51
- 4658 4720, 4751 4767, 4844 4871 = -1.0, 3.44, 3.3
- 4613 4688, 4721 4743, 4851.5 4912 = -1.3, 3.52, 3.48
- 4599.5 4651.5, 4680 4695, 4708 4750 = 1.1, 3.64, 3.71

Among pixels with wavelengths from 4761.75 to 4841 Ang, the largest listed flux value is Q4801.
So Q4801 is 4.13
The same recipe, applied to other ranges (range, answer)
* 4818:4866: 4.07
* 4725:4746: 4.14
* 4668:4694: 3.95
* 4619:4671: 4.44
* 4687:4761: 4.29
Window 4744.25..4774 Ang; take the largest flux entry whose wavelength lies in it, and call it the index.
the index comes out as 4.16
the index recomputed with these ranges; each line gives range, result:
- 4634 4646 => 3.78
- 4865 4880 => 3.77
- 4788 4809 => 4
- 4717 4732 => 4.25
